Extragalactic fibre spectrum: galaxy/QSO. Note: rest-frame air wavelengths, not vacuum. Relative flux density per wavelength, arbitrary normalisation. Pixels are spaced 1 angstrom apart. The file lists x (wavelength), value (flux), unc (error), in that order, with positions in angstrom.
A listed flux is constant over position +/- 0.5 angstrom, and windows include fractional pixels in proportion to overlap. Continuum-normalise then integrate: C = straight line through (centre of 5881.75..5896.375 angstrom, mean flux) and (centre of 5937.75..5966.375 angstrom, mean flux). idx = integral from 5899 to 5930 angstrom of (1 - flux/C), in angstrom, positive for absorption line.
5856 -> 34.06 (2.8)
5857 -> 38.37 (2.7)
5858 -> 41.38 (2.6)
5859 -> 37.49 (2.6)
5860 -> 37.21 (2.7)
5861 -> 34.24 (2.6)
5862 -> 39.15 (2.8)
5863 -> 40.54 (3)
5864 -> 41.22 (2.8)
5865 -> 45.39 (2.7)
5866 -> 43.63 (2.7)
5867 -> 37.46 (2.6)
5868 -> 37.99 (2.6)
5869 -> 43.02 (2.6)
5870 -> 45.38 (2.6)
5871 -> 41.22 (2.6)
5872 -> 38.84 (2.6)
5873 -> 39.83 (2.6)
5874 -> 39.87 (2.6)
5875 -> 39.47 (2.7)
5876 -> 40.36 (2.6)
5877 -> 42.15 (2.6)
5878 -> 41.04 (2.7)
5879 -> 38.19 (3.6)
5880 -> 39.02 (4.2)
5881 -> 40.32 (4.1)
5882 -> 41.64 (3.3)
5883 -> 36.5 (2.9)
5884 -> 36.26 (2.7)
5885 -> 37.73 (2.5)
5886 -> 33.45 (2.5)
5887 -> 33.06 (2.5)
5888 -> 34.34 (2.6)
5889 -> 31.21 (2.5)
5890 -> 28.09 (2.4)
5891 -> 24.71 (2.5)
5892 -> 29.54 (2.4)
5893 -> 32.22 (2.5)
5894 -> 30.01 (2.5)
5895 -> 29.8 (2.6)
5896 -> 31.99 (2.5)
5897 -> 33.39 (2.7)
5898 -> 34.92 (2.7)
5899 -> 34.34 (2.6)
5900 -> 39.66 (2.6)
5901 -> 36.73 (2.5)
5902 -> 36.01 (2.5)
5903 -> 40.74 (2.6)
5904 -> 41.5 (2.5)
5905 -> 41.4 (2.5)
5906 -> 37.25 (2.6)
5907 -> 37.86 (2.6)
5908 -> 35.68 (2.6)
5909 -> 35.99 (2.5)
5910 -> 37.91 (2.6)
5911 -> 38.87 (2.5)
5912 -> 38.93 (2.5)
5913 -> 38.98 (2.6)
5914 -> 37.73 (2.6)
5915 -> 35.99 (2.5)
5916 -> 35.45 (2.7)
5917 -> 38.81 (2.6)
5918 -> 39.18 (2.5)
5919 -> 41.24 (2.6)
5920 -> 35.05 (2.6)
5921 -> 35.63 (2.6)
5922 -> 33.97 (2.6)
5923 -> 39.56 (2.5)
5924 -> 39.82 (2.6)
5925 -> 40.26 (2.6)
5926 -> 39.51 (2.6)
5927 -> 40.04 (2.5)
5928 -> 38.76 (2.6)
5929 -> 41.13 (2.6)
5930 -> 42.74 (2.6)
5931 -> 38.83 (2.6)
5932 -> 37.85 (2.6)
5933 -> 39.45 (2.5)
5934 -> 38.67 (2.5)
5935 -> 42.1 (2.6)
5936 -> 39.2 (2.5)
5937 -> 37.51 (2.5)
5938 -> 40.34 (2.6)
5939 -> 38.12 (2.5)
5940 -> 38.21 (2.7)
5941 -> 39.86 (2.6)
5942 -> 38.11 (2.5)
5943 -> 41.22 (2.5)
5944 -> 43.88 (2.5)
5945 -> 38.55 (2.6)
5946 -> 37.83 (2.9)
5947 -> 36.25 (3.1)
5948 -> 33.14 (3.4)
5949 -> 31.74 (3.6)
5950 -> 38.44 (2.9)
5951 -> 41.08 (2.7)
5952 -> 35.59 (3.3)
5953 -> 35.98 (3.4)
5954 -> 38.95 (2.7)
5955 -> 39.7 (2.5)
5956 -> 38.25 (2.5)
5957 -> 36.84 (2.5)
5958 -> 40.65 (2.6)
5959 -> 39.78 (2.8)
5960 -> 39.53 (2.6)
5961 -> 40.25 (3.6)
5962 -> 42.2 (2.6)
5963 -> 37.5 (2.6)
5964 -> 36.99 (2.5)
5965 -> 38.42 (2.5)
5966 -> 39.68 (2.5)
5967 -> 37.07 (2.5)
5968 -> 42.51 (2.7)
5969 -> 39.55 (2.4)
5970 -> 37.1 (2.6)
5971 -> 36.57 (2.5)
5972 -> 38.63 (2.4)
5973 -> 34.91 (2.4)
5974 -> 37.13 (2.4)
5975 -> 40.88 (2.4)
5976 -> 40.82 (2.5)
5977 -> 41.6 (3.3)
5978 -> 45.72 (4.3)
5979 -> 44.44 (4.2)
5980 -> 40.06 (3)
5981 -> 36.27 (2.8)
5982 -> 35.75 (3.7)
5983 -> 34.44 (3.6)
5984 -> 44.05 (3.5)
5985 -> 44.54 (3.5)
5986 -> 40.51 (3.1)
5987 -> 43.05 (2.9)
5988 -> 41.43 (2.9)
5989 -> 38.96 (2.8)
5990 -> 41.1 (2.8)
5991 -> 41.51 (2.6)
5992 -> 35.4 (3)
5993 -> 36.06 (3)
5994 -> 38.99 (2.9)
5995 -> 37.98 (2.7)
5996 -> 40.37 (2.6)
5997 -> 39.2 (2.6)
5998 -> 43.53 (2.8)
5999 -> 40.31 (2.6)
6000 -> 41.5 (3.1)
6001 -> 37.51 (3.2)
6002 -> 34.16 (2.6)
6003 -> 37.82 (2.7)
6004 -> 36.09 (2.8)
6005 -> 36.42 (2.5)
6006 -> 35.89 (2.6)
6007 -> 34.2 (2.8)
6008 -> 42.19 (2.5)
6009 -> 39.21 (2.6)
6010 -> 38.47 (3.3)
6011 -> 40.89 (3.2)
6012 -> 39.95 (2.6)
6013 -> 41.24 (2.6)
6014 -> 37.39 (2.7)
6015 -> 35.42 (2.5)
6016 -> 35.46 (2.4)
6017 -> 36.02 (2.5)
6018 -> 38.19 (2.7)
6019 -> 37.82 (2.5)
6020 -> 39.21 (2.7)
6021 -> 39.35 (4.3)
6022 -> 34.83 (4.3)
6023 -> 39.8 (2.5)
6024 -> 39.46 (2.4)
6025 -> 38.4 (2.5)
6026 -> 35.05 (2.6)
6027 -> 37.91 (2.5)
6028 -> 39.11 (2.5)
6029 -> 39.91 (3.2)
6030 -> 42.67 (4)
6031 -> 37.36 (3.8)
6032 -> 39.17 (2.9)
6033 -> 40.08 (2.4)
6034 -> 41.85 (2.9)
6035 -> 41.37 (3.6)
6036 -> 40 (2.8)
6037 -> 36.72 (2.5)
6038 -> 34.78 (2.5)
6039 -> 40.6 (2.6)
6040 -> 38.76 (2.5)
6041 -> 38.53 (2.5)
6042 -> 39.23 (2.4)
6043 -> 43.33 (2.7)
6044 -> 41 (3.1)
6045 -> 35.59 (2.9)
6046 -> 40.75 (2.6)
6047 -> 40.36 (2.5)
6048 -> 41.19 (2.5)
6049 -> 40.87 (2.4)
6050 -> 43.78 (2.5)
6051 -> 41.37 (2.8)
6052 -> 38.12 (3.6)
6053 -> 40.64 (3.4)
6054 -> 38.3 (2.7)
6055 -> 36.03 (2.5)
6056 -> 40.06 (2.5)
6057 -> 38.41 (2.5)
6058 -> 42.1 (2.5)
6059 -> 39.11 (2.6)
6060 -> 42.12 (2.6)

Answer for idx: -3.0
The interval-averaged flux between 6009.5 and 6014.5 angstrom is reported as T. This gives 39.6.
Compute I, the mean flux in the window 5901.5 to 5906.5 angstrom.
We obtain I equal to 39.4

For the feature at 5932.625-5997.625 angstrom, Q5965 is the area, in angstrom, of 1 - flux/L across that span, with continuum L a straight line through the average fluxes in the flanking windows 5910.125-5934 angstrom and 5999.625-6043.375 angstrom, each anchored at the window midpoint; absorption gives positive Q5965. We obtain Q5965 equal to -0.9 angstrom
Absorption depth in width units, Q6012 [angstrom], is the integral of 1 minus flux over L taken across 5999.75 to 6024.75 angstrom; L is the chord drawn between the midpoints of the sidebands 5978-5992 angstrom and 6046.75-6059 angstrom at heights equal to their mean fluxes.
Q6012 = 1.49 angstrom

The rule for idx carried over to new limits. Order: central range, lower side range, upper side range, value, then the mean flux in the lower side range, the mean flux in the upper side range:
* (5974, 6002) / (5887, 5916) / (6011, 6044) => -1.79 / 35.2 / 38.8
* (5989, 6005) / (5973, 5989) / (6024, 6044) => 0.56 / 40.5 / 39.3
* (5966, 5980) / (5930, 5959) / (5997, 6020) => -0.50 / 38.5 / 38.2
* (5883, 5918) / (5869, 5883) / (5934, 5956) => 3.83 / 40.5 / 38.4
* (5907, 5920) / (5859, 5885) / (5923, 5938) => 0.65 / 39.9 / 39.7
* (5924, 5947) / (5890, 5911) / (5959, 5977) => -1.58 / 35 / 38.9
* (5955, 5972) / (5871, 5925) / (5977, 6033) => -0.38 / 36.7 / 39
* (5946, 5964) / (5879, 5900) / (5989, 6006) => -0.61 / 33.9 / 38.6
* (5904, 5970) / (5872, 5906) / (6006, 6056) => -2.68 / 36.1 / 39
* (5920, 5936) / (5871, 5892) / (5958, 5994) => -0.40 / 36.7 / 39.6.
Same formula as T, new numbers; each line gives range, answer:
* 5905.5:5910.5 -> 36.9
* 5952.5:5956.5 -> 38.2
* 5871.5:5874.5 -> 39.5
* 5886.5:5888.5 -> 33.7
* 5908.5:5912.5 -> 37.9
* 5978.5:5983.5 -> 38.2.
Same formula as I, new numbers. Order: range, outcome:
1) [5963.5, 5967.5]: 38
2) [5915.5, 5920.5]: 37.9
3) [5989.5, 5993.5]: 38.5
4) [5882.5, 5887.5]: 35.4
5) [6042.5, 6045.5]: 40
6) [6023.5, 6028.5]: 38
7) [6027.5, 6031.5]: 39.8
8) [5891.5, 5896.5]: 30.7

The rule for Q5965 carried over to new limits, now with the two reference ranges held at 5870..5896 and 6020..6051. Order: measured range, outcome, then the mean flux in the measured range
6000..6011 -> 0.3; 37.6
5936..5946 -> -0.6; 39.4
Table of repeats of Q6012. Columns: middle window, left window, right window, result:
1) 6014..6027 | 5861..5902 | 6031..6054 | 0.7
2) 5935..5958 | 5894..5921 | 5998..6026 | -0.5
